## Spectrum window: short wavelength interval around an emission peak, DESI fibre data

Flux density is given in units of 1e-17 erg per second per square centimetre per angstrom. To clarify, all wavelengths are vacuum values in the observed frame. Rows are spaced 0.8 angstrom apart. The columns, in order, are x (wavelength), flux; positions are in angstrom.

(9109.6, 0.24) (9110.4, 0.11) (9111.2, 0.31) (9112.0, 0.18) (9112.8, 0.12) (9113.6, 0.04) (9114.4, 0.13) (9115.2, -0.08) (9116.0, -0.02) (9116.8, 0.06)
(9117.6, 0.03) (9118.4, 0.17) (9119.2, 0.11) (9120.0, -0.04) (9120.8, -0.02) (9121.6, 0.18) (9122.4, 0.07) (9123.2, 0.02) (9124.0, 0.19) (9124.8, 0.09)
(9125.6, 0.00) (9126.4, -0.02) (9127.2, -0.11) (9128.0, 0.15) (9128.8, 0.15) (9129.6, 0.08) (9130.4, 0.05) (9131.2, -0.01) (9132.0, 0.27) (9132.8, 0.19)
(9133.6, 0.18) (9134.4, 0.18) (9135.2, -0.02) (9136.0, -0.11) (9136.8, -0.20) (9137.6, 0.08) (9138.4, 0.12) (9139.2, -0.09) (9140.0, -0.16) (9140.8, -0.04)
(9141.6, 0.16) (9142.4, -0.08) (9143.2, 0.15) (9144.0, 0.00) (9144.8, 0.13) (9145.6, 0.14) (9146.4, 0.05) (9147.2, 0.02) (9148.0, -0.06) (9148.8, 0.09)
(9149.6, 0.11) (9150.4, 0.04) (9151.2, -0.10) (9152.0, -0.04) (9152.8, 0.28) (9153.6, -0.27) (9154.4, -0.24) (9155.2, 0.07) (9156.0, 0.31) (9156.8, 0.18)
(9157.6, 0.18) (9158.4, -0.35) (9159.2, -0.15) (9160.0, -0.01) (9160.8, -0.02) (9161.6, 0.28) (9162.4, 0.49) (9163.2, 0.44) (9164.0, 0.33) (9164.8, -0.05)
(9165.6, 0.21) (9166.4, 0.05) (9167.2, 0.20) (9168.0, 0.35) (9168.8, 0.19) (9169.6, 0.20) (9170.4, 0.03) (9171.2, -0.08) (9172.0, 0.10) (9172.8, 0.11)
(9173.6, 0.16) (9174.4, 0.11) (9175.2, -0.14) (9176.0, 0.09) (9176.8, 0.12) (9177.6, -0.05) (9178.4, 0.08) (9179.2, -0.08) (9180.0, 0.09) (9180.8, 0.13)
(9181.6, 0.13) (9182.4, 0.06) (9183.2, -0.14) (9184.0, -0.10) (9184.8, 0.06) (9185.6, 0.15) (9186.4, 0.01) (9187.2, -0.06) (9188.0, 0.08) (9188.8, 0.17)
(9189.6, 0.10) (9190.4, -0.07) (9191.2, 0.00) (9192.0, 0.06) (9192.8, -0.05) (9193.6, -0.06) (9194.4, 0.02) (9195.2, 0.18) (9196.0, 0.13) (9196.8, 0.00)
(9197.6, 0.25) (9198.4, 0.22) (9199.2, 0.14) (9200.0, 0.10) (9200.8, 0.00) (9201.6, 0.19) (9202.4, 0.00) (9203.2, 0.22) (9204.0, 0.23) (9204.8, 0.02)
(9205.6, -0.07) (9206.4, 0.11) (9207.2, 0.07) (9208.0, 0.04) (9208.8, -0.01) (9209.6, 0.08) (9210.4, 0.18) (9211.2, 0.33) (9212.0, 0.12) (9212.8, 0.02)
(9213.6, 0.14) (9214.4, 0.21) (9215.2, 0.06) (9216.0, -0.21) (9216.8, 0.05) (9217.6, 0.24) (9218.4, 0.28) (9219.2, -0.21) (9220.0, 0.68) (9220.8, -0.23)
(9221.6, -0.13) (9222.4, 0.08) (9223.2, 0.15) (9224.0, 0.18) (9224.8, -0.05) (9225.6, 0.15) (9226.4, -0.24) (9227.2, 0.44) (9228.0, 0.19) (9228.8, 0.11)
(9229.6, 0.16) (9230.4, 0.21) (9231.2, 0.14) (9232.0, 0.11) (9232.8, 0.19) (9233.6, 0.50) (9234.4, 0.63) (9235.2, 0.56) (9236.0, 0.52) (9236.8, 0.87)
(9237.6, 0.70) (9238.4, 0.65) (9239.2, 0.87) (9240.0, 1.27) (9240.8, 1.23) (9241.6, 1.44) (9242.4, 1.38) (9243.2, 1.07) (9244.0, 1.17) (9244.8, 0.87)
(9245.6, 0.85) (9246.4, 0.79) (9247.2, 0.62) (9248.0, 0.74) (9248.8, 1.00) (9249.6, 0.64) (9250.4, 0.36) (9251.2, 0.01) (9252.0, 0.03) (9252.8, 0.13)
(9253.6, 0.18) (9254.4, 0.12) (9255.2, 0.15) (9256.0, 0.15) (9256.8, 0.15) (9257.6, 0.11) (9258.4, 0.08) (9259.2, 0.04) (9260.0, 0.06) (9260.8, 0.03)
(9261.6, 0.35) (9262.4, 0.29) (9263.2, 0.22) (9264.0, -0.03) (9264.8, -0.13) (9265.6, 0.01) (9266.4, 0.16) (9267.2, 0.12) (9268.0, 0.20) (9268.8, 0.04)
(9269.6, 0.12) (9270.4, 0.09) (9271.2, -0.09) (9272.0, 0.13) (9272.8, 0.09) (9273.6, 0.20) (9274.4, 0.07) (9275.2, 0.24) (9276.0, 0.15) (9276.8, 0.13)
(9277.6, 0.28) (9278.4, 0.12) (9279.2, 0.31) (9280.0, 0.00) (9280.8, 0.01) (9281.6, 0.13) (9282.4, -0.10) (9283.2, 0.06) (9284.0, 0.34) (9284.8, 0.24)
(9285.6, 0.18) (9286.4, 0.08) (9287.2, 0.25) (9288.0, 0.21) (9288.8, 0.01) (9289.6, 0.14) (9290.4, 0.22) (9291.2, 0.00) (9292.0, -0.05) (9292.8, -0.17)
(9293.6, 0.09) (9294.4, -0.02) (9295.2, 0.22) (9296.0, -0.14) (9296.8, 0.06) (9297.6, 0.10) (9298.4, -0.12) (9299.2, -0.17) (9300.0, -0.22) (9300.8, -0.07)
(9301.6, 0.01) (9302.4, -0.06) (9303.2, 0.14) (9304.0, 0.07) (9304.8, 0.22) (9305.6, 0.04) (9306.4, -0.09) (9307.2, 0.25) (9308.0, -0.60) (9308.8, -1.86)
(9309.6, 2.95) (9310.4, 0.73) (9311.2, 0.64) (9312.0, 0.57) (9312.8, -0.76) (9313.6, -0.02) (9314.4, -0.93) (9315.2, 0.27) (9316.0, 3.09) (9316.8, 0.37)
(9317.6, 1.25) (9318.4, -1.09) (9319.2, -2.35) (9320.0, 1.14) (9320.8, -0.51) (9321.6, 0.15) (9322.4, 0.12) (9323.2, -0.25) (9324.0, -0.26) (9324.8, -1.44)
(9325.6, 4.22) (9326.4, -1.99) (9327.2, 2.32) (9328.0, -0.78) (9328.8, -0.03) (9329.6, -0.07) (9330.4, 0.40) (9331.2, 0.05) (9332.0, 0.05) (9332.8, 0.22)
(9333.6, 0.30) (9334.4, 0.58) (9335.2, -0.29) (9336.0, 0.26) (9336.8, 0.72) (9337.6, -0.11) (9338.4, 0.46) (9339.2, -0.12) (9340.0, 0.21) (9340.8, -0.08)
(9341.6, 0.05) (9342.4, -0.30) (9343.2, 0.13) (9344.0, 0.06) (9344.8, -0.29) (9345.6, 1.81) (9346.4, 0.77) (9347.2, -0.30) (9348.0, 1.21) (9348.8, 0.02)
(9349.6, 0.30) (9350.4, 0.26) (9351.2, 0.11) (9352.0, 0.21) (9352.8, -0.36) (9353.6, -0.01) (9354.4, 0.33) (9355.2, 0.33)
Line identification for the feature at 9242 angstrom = [O II]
